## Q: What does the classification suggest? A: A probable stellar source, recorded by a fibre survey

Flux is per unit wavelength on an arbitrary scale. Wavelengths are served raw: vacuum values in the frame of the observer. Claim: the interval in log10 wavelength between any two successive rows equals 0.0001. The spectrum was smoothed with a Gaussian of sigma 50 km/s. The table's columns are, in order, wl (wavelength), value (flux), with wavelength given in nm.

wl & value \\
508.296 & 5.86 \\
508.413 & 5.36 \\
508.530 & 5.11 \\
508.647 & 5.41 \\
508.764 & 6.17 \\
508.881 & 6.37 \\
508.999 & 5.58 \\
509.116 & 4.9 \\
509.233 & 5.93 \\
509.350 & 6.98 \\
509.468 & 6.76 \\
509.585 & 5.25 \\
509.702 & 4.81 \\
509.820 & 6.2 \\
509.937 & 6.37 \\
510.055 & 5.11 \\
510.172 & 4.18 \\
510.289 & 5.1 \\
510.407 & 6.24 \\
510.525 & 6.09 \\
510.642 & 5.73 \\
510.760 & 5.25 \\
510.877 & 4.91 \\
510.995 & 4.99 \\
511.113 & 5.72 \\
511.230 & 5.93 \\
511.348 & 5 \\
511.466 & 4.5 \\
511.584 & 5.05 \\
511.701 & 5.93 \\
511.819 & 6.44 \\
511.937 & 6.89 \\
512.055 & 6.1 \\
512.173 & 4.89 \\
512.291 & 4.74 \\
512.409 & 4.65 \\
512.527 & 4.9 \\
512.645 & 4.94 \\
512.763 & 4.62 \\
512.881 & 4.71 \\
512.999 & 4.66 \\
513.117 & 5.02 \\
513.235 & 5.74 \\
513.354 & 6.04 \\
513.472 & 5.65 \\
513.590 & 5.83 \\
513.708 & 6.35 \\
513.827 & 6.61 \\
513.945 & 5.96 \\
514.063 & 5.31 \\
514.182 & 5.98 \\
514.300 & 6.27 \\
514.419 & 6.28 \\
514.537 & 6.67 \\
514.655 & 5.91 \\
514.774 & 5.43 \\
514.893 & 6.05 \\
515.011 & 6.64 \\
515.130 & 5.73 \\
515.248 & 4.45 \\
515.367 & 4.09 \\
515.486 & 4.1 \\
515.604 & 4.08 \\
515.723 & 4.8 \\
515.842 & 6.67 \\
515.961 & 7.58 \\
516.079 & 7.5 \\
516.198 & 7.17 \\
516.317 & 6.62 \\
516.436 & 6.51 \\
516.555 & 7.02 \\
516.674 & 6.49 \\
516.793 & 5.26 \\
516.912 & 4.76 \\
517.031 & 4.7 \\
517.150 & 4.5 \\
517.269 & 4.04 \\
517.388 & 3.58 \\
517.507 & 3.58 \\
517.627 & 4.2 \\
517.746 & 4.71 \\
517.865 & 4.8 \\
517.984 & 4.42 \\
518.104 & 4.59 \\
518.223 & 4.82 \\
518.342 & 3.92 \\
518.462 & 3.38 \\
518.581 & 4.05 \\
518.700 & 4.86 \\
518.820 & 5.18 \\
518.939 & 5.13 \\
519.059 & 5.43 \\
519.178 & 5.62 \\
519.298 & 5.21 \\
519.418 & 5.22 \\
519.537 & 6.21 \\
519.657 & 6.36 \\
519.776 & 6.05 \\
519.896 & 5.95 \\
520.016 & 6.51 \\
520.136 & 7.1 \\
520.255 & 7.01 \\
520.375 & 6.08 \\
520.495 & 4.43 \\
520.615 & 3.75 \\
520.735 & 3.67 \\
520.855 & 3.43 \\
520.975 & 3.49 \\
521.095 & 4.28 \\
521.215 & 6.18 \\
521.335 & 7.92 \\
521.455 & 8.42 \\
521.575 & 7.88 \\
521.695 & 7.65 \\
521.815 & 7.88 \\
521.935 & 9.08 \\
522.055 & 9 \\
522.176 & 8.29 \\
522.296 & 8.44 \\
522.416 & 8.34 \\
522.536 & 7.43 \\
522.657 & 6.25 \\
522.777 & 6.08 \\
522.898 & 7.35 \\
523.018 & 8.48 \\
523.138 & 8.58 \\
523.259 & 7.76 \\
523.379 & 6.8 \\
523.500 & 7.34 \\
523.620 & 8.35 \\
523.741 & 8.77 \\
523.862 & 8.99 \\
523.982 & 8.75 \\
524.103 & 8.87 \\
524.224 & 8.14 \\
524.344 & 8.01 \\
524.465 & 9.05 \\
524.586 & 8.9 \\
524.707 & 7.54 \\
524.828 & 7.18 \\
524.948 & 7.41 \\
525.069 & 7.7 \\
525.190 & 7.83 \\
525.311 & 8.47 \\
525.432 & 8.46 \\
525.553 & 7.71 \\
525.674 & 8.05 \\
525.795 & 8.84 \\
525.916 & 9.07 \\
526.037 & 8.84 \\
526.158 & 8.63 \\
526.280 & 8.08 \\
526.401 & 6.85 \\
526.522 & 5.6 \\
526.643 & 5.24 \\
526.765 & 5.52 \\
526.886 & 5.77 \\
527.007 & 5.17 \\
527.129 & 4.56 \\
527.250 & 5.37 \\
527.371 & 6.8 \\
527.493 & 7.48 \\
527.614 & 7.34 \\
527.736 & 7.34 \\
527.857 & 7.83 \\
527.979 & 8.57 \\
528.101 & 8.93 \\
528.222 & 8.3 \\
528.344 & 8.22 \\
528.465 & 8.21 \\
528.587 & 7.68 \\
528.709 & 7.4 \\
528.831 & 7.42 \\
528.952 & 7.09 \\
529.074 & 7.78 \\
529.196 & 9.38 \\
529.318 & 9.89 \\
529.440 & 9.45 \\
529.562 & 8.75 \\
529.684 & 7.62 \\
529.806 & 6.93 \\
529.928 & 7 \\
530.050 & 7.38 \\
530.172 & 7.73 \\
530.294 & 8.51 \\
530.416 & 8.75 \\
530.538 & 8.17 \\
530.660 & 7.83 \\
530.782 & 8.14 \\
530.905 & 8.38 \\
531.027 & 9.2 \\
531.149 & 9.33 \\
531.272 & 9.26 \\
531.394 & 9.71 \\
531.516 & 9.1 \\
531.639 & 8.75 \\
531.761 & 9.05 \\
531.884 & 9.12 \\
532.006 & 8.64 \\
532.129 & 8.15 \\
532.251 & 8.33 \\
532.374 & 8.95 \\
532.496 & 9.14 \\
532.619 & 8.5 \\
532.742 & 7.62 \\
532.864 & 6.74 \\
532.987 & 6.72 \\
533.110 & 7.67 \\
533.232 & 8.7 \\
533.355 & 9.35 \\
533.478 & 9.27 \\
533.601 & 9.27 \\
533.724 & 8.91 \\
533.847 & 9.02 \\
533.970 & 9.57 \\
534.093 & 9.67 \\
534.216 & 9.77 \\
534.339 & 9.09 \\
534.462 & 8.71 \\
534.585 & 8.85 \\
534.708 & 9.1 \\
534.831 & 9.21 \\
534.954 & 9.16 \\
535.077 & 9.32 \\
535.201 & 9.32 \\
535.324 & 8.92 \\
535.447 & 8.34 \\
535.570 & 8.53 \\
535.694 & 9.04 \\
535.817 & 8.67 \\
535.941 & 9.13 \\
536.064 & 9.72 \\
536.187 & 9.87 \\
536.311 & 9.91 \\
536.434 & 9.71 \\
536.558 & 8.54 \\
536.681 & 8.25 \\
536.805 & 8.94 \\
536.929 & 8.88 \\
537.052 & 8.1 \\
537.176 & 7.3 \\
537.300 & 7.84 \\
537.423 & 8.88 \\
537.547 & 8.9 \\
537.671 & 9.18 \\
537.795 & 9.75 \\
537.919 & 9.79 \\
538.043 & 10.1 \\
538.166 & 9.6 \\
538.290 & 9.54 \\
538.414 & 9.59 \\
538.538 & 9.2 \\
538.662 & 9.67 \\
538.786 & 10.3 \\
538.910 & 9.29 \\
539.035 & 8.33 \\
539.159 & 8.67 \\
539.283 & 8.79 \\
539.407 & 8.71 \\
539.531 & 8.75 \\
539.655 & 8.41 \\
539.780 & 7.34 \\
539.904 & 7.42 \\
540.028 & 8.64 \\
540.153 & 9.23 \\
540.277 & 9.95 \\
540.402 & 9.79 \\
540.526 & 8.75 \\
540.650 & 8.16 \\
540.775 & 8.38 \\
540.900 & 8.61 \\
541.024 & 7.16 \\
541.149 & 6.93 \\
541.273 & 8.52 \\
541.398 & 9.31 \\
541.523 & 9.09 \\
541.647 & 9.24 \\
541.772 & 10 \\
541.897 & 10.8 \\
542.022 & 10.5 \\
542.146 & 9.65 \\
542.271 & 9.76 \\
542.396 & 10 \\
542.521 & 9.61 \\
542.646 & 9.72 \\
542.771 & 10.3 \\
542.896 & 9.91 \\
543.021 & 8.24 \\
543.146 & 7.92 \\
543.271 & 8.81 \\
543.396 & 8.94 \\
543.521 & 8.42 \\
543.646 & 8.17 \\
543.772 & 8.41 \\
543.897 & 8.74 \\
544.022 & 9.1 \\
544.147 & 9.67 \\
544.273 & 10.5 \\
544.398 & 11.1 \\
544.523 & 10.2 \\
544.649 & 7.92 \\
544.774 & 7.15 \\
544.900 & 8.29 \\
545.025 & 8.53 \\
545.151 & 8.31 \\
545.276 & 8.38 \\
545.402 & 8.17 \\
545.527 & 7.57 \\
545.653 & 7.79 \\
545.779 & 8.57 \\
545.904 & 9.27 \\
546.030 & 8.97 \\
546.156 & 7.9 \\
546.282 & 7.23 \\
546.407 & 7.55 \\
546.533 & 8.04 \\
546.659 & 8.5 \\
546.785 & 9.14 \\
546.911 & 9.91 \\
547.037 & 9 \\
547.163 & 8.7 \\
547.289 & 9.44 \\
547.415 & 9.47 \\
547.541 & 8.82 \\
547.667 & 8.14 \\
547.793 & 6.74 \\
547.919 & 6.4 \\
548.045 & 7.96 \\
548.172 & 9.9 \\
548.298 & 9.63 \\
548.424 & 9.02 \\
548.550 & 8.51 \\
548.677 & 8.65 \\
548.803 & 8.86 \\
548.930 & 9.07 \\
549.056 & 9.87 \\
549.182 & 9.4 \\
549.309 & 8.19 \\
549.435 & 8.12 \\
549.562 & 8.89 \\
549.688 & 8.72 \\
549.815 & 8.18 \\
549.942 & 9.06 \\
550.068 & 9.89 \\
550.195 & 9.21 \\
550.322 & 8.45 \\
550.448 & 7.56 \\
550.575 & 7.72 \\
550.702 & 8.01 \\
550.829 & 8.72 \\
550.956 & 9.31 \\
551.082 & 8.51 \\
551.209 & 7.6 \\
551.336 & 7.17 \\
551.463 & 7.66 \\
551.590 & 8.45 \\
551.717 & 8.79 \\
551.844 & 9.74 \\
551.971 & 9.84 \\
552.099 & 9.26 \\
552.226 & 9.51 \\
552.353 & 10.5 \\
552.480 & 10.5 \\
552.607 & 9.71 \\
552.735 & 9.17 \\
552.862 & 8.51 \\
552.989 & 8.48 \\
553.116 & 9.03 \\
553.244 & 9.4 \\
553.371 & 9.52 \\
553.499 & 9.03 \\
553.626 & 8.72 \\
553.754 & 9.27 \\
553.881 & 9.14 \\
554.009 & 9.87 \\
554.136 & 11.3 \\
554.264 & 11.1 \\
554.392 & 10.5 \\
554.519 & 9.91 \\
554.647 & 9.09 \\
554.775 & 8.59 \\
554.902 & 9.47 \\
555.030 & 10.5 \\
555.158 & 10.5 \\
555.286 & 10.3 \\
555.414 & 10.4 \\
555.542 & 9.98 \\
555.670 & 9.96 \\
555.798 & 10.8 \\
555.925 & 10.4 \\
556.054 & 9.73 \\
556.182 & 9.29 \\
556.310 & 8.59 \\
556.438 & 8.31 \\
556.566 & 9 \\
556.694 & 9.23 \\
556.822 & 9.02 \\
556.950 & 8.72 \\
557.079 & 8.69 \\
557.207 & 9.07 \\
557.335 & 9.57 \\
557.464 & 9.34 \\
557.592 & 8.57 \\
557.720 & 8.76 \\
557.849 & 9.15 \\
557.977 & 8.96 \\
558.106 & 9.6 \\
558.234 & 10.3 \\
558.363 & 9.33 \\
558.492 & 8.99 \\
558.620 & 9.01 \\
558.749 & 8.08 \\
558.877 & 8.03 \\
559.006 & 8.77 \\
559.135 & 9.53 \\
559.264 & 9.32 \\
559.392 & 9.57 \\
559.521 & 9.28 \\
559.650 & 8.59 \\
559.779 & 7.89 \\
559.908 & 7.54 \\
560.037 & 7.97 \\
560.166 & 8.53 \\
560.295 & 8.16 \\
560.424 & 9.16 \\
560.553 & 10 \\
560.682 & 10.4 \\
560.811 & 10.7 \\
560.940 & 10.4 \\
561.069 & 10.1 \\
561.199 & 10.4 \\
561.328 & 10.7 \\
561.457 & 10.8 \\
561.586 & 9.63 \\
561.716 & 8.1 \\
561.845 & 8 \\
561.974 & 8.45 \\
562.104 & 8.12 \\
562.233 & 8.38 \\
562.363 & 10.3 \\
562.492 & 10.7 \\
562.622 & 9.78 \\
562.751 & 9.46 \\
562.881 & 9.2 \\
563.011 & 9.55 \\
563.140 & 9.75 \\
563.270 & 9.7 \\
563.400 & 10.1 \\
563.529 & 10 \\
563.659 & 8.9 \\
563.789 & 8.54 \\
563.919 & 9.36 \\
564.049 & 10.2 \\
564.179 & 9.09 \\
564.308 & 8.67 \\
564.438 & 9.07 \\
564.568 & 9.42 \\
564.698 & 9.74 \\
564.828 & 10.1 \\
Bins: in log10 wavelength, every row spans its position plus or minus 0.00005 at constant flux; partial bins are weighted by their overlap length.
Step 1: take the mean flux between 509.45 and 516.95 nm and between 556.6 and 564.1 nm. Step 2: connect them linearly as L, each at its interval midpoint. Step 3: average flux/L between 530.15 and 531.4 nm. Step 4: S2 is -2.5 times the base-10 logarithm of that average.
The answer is -0.228 mag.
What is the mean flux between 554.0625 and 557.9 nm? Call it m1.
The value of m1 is 9.6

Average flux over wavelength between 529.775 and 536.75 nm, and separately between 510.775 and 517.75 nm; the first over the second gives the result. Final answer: 1.59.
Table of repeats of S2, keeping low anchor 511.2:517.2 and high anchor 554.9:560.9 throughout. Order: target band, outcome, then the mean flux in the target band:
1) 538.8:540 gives -0.10 mag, 8.49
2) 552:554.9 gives -0.08 mag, 9.55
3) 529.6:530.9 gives -0.13 mag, 7.85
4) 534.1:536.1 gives -0.22 mag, 9.06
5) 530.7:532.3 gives -0.24 mag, 8.85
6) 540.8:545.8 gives -0.12 mag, 8.95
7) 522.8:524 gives -0.25 mag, 8.03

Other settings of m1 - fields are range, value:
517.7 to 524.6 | 6.52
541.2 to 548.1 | 8.84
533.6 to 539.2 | 9.12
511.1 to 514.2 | 5.48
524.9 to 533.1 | 7.91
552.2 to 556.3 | 9.74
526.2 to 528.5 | 6.9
